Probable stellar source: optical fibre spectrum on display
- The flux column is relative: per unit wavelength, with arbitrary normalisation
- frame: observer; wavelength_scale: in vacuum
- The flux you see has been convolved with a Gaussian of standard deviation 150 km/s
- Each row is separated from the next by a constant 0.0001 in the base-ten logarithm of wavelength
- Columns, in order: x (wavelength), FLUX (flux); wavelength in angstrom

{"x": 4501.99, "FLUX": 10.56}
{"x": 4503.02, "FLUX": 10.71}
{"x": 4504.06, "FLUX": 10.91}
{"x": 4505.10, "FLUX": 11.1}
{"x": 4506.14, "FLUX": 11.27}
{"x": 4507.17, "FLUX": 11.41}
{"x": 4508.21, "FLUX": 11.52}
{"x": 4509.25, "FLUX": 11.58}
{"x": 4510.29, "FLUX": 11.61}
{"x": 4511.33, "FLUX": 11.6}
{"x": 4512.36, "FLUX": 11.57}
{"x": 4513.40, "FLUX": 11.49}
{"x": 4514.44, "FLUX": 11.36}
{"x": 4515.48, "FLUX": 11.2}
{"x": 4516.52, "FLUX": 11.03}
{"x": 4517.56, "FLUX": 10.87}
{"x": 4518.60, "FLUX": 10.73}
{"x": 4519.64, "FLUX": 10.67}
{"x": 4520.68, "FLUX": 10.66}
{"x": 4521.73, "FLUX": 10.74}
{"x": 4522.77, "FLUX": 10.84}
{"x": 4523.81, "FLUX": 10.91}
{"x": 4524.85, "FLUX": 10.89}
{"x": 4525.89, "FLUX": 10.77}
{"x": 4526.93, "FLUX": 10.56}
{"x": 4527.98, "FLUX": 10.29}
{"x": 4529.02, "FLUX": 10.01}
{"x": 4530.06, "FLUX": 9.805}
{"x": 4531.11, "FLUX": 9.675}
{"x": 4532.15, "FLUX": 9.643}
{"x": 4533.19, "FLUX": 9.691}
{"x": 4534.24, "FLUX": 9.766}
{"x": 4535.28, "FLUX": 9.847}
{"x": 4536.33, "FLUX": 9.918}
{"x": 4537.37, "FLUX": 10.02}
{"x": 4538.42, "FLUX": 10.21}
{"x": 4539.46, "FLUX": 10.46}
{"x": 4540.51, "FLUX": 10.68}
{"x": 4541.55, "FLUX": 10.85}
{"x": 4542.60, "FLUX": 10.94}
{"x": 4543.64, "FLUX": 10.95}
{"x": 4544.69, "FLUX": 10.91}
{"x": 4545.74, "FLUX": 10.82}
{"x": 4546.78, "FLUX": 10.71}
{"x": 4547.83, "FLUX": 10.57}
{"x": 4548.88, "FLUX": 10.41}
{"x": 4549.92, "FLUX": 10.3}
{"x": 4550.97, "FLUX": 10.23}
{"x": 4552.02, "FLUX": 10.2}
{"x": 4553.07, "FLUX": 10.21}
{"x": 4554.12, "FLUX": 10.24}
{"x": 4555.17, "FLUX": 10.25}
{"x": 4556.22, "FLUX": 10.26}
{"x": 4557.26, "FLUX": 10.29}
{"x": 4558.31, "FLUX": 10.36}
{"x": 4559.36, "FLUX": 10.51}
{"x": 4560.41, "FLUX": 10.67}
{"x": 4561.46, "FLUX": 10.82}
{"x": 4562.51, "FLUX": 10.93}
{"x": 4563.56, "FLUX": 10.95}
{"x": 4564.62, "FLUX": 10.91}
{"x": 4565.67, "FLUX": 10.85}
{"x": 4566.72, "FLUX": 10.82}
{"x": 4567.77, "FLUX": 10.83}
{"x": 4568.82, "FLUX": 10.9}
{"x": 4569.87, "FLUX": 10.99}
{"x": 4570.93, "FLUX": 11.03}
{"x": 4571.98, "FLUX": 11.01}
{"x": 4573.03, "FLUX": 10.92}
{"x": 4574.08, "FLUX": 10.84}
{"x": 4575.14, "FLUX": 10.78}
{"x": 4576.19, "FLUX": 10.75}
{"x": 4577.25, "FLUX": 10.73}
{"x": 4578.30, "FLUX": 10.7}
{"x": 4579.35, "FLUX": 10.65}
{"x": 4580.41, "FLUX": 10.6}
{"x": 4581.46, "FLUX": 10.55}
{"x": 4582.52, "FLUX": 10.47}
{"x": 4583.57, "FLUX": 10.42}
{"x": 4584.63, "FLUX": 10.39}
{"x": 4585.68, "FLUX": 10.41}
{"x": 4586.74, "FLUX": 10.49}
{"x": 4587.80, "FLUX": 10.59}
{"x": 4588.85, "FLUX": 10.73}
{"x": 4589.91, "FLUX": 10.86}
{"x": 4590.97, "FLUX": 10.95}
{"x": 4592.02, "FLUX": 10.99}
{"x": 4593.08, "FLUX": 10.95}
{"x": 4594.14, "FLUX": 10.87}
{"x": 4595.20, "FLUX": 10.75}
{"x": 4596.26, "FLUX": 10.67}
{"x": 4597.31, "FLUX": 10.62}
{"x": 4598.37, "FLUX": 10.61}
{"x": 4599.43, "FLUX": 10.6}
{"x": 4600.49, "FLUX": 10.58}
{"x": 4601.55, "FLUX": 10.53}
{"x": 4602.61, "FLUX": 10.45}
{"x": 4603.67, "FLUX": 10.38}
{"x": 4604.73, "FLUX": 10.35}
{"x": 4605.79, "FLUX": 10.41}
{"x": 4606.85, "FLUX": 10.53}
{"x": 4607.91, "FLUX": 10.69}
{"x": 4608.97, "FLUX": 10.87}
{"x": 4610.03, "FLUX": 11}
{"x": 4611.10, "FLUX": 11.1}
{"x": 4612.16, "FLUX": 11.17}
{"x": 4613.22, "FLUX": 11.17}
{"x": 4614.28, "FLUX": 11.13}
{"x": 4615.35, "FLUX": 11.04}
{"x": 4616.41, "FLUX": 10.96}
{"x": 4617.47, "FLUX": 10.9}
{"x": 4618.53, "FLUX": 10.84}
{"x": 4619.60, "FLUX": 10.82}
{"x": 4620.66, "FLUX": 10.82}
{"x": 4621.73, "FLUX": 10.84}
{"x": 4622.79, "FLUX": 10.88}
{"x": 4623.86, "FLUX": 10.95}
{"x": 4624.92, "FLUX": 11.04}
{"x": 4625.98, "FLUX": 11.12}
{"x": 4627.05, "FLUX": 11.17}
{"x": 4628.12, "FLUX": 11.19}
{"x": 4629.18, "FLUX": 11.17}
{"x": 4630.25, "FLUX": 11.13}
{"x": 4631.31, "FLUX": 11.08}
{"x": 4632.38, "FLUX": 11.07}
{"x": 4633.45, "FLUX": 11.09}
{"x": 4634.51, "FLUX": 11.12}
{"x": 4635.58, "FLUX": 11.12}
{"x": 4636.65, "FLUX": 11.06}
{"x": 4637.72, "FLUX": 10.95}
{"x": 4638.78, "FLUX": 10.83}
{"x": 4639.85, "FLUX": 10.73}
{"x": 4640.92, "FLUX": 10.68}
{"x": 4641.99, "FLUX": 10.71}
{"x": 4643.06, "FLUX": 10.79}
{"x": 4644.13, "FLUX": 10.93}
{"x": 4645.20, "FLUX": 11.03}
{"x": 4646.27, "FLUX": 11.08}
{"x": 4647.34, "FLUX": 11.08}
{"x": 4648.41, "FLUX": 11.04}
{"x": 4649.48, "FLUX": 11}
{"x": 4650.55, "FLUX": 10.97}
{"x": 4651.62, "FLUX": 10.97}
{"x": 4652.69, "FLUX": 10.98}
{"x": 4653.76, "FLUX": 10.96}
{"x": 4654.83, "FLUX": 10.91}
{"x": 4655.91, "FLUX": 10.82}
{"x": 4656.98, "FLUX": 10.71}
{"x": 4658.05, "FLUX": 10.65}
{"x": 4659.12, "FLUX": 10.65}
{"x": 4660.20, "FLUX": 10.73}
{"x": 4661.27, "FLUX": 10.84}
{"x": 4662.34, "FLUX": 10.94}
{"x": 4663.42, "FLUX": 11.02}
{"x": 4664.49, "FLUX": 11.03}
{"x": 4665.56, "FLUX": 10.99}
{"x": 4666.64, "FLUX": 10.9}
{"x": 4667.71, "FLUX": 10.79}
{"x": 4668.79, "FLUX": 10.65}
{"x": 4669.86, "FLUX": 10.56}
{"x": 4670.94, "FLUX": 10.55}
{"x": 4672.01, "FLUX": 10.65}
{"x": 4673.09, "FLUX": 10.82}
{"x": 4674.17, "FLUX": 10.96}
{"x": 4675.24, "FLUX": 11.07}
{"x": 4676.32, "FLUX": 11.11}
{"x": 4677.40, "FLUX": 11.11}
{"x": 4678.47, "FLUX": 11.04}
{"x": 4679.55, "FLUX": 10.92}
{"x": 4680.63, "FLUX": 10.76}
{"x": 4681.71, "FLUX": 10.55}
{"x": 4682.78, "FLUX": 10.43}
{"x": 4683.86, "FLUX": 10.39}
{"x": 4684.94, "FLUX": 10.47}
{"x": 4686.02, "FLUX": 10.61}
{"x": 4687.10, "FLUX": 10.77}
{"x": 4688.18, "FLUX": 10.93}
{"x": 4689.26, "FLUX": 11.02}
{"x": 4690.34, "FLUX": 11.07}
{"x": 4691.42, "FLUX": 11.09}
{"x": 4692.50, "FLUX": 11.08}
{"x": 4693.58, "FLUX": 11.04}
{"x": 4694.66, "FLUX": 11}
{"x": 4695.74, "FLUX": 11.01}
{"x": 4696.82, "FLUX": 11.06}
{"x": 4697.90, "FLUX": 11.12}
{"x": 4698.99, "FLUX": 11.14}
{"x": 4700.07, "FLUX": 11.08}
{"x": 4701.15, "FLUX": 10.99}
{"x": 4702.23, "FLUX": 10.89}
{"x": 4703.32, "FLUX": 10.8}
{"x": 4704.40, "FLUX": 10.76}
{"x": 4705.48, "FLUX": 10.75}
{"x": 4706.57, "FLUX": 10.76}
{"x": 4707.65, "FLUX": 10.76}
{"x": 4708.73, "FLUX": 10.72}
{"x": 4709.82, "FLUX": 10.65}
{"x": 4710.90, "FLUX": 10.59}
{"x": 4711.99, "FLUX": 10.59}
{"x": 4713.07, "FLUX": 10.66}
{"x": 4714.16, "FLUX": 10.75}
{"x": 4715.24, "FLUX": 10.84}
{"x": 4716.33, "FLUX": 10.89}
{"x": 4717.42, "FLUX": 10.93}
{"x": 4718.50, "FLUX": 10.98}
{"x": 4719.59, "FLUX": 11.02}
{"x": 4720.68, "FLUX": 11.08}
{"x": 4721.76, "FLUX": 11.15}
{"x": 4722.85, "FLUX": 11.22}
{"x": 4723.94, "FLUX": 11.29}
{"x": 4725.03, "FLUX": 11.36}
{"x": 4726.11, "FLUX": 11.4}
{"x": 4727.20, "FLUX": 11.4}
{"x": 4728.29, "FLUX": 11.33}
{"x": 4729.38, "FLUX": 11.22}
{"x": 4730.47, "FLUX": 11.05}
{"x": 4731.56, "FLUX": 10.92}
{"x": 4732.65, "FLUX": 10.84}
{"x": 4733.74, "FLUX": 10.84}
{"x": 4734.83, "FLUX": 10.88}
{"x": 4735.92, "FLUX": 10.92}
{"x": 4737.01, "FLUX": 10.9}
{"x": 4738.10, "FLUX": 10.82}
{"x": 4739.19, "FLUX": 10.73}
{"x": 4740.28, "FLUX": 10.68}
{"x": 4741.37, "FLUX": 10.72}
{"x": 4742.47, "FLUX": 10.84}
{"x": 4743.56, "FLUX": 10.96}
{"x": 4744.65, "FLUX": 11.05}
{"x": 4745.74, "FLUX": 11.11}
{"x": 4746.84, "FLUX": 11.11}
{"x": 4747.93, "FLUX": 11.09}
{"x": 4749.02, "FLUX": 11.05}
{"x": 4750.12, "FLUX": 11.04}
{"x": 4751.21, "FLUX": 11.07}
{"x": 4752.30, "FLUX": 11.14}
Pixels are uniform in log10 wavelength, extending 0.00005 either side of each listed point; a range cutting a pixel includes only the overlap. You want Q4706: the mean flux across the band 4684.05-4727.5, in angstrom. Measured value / 10.9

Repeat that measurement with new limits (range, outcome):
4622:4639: 11.1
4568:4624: 10.8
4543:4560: 10.5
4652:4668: 10.9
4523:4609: 10.6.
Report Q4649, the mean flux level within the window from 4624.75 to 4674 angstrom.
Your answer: 10.9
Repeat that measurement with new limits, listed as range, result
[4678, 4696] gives 10.8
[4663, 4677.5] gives 10.9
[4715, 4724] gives 11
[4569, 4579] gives 10.9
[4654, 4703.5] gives 10.9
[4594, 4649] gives 10.9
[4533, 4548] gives 10.4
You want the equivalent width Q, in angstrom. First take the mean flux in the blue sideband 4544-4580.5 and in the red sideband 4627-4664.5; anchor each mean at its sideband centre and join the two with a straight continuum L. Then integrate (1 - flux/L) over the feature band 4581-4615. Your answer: 0.3 angstrom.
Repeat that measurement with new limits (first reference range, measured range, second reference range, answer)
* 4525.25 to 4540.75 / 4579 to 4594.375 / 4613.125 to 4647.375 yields -0.1 angstrom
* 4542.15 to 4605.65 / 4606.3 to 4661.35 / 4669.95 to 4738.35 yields -0.9 angstrom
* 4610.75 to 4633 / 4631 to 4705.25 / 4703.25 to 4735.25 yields 0.7 angstrom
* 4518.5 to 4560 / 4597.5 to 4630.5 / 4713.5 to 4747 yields -0.7 angstrom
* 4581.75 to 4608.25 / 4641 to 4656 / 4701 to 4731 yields -0.3 angstrom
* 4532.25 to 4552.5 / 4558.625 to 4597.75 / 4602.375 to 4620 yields -0.5 angstrom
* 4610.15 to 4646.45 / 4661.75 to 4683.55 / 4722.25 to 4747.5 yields 0.3 angstrom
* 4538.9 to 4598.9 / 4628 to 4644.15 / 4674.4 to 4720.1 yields -0.3 angstrom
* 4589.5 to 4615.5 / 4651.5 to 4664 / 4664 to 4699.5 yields 0.0 angstrom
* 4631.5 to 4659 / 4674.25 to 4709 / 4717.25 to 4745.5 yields 0.3 angstrom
